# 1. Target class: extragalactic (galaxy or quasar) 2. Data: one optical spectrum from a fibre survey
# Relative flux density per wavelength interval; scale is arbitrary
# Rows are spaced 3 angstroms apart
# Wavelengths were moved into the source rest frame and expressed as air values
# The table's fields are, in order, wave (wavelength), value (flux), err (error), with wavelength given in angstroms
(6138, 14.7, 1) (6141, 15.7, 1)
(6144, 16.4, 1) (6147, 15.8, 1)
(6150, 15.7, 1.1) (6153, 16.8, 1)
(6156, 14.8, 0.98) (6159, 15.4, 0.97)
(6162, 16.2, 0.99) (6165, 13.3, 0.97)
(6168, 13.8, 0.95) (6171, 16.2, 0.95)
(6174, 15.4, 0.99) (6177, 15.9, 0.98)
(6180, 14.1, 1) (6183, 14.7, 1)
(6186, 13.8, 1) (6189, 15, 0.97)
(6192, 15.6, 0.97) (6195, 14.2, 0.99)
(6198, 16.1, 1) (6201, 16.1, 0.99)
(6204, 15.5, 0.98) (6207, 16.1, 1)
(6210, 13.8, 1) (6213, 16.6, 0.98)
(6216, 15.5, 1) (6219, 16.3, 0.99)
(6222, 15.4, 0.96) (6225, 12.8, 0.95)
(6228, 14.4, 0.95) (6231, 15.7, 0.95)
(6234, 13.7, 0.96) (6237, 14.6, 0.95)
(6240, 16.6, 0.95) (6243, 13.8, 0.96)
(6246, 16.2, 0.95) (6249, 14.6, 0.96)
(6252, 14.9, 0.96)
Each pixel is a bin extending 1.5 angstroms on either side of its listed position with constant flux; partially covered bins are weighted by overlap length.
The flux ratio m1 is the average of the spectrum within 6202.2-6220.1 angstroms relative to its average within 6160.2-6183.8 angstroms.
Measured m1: 1.04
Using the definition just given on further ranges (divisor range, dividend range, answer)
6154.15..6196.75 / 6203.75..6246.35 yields 1.01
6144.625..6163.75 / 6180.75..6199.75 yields 0.94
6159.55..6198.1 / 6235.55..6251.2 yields 1.02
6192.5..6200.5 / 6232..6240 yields 0.96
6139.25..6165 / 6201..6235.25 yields 0.96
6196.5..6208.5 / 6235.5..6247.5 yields 0.96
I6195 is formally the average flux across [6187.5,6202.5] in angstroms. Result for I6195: 15.4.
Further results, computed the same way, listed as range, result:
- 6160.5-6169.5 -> 14.4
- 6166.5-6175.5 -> 15.1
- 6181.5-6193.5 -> 14.8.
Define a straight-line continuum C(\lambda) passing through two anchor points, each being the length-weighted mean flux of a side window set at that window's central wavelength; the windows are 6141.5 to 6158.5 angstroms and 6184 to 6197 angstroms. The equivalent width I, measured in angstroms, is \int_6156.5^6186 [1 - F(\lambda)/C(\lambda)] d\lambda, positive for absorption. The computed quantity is 0.6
